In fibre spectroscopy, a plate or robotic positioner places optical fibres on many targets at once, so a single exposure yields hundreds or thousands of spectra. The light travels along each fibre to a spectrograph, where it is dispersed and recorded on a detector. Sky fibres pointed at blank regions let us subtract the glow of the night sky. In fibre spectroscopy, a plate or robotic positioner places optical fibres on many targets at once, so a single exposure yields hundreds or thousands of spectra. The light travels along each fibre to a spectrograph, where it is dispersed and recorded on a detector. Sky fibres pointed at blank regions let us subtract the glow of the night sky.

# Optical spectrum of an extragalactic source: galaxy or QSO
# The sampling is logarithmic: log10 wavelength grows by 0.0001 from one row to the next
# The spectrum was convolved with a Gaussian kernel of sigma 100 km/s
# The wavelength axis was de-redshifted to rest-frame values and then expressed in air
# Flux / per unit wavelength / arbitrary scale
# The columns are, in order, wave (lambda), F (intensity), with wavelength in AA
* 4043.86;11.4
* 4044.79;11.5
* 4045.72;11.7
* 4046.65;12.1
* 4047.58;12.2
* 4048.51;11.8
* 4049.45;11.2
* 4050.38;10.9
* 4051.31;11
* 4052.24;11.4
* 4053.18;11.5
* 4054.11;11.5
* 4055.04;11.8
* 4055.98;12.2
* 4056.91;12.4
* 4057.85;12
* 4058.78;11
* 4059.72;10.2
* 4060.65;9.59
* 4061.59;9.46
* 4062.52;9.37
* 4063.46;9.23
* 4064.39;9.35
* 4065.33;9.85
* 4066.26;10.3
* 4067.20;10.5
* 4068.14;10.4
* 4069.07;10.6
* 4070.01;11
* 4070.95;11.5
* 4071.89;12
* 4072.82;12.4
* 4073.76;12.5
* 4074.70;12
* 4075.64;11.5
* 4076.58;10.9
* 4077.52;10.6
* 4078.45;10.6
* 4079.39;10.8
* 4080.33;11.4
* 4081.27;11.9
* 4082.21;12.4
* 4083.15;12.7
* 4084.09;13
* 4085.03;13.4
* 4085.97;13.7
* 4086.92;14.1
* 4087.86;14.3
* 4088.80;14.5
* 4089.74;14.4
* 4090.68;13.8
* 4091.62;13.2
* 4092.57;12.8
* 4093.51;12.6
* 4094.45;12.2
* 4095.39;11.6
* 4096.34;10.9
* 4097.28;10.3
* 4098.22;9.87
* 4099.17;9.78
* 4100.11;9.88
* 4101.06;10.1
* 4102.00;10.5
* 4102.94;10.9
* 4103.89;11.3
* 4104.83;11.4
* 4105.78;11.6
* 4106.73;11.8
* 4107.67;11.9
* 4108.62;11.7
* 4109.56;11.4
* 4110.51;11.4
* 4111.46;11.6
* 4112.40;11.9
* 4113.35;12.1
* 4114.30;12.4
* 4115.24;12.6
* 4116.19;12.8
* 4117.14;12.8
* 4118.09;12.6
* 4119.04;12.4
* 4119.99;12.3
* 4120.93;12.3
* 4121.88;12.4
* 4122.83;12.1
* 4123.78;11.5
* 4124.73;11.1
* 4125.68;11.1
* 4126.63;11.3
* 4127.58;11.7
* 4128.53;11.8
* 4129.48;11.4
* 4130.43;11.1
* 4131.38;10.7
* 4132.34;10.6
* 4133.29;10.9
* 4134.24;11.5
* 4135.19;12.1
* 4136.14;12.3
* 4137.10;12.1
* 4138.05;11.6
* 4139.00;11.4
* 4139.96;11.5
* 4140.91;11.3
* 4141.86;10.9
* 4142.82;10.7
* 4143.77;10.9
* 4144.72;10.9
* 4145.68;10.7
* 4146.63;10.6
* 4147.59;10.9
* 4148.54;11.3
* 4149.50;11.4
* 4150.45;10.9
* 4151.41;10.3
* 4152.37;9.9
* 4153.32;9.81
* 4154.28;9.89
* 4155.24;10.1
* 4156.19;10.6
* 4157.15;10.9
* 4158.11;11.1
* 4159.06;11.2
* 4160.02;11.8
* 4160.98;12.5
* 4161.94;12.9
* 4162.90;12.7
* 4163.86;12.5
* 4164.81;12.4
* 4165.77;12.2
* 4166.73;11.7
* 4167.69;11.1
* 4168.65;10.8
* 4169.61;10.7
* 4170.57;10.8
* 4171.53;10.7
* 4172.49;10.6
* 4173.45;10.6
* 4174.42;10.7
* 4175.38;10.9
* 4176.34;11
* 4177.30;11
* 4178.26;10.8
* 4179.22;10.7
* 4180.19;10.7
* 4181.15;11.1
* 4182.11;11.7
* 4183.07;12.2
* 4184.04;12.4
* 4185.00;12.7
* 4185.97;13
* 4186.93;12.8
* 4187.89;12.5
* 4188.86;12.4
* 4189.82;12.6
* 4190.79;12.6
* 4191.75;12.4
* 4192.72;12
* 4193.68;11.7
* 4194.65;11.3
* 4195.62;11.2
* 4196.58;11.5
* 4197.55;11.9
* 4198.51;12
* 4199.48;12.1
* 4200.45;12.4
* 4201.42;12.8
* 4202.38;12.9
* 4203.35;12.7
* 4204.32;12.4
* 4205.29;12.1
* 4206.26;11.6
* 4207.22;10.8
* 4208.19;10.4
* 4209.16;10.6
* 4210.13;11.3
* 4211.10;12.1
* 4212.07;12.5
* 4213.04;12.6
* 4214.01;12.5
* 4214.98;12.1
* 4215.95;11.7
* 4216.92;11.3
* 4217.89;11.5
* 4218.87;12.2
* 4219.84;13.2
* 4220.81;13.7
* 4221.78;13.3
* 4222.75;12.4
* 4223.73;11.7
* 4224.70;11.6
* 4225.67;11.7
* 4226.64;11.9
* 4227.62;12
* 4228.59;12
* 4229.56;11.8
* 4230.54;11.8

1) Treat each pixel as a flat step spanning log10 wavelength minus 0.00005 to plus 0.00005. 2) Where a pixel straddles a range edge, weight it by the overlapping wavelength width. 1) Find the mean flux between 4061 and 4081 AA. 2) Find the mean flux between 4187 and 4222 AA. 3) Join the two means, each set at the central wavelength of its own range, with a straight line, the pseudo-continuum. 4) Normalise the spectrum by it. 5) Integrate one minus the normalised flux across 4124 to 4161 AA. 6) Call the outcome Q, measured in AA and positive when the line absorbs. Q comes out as 1.26 AA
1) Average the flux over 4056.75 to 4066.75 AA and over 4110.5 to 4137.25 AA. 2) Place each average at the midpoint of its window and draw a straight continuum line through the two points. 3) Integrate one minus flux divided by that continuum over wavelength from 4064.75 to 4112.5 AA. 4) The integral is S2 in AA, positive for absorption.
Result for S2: -3.6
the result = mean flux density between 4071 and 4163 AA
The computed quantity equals 11.6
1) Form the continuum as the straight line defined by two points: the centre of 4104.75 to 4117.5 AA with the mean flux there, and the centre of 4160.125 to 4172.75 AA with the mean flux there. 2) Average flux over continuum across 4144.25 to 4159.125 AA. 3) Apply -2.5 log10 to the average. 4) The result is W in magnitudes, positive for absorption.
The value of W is 0.11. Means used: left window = 12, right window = 11.7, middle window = 10.6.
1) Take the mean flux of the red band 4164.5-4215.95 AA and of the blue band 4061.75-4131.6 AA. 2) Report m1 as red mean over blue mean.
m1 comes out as 1.0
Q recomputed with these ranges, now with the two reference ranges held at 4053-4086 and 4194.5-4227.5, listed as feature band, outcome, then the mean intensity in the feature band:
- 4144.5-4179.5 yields 2.0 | 11.1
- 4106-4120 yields -0.8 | 12.1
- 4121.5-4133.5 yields 0.2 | 11.4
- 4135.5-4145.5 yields 0.2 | 11.3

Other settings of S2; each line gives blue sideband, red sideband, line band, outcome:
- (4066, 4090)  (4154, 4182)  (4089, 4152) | 0.5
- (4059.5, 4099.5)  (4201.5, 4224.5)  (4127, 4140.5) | 0.4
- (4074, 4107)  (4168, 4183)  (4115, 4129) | -0.6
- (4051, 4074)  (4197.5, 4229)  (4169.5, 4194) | 0.5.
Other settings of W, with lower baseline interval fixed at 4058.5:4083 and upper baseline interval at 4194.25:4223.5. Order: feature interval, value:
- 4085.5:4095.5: -0.216 mag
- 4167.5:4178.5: 0.089 mag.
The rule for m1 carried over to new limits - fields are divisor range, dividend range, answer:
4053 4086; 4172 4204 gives 1.05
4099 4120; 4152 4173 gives 0.97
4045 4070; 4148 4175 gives 1.02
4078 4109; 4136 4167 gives 0.94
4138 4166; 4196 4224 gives 1.08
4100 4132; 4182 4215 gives 1.04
